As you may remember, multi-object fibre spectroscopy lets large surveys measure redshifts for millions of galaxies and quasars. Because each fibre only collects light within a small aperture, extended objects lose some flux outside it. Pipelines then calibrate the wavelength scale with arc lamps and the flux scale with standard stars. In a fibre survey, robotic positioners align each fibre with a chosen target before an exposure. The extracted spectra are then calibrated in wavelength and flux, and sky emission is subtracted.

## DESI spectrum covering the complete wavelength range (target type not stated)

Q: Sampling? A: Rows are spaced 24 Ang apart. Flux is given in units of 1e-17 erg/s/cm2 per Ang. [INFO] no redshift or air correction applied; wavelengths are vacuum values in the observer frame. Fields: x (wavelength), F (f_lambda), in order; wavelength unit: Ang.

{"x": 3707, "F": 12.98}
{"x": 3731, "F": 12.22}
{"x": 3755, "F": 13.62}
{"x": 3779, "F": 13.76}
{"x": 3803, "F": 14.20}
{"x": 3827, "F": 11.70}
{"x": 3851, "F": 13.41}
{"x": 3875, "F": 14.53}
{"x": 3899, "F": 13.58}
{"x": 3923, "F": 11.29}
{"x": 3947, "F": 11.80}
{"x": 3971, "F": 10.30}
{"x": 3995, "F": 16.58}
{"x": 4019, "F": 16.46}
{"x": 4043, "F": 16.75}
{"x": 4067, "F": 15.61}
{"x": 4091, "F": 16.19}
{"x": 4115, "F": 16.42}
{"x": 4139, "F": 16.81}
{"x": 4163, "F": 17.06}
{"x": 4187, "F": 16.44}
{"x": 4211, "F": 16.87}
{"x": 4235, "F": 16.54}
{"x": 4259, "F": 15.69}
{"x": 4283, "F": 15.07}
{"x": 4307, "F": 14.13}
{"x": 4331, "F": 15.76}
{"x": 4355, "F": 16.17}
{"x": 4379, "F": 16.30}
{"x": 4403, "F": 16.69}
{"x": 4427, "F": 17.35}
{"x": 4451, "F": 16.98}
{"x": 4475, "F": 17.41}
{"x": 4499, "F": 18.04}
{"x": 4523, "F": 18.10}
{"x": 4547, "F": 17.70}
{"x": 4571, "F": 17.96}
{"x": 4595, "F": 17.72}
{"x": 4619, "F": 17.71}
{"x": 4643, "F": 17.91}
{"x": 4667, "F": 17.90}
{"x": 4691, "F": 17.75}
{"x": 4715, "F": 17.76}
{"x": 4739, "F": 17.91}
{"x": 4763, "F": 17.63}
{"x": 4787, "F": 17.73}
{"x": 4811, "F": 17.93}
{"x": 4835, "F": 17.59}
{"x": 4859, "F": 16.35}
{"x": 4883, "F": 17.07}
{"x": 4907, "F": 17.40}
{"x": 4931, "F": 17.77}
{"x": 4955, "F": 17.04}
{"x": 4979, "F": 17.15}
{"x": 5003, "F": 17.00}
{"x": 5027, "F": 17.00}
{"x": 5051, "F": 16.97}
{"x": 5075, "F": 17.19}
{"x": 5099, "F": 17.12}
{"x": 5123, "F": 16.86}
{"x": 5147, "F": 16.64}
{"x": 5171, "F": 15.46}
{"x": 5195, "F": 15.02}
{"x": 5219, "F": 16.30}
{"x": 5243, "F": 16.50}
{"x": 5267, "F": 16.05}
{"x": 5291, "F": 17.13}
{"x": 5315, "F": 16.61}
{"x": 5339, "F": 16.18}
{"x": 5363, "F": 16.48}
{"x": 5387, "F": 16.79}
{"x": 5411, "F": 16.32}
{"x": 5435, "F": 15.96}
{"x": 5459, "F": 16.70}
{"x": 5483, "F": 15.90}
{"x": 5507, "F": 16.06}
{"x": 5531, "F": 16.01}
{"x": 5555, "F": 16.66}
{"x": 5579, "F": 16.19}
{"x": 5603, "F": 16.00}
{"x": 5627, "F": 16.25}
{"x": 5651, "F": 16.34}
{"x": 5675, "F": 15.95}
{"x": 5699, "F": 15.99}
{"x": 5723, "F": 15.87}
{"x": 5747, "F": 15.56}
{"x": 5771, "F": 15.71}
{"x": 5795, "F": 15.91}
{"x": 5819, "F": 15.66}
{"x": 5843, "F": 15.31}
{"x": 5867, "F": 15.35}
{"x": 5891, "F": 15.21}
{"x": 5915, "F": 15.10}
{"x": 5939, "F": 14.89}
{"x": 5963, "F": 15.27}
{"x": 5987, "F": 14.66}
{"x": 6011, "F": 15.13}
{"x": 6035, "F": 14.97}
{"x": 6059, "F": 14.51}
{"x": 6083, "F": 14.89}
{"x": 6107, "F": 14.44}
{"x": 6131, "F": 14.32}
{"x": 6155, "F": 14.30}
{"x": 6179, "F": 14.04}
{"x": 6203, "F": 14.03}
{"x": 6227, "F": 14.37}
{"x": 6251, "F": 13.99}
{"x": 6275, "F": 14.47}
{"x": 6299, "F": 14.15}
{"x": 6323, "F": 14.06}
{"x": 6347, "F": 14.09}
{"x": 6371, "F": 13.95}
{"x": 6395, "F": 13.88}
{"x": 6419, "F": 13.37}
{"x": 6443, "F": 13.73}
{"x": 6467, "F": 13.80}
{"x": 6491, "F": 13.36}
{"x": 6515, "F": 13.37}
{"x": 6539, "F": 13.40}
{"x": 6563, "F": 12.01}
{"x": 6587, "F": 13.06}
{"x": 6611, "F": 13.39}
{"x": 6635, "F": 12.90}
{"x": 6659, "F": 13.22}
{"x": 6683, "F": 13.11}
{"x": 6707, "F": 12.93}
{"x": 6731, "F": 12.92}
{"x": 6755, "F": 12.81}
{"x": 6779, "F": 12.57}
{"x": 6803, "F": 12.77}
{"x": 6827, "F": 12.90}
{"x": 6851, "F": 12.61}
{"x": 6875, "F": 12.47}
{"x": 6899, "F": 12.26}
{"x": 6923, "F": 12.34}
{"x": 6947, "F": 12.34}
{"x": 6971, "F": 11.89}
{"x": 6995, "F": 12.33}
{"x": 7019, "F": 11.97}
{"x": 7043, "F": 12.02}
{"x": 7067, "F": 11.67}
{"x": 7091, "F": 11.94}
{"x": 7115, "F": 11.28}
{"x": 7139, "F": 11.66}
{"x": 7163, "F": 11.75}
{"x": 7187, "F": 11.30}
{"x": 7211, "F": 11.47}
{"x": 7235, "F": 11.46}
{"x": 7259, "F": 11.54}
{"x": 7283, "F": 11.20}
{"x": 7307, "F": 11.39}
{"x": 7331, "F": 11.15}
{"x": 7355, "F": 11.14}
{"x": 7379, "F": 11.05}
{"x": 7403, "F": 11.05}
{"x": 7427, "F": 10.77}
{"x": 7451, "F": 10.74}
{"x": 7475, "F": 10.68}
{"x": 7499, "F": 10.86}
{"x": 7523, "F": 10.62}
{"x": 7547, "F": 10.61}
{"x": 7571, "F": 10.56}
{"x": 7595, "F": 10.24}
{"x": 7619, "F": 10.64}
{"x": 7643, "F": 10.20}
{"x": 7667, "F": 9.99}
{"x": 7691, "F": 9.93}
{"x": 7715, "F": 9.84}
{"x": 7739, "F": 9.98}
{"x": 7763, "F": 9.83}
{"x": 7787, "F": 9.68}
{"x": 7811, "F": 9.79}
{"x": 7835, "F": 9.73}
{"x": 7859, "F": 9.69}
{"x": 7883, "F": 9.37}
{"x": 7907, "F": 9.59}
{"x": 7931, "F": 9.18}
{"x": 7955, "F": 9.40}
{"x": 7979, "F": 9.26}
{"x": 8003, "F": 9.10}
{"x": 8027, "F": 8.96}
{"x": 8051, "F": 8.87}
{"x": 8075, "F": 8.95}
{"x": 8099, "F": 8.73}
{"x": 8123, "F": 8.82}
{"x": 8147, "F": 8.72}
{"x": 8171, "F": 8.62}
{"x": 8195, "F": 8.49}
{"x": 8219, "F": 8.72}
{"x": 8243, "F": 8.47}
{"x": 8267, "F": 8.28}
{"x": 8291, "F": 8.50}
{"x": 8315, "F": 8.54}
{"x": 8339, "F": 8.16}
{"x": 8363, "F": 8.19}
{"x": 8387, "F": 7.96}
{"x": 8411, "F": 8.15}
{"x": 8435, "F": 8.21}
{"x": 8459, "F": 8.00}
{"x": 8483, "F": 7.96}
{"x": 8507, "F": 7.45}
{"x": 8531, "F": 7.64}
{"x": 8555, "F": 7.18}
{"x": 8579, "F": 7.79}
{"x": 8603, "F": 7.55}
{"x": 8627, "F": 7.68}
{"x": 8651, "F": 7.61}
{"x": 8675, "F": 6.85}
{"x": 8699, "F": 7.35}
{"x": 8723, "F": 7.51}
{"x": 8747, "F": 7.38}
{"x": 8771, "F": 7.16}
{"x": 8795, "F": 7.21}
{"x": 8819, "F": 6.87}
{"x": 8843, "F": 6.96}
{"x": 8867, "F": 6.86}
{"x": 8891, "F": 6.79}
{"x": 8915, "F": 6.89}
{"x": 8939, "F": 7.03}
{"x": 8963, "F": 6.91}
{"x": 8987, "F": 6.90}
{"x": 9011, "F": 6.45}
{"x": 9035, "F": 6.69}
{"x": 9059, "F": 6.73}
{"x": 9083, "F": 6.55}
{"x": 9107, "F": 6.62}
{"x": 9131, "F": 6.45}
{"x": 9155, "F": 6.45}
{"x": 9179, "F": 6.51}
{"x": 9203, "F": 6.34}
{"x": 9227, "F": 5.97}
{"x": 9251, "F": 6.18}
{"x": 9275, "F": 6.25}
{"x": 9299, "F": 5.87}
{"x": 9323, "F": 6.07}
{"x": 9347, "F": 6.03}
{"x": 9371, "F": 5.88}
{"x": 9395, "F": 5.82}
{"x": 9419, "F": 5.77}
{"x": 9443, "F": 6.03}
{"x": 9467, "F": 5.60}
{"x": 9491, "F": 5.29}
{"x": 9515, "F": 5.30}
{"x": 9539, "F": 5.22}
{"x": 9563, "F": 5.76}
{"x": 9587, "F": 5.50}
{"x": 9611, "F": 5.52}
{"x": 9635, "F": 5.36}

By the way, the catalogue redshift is 0.00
